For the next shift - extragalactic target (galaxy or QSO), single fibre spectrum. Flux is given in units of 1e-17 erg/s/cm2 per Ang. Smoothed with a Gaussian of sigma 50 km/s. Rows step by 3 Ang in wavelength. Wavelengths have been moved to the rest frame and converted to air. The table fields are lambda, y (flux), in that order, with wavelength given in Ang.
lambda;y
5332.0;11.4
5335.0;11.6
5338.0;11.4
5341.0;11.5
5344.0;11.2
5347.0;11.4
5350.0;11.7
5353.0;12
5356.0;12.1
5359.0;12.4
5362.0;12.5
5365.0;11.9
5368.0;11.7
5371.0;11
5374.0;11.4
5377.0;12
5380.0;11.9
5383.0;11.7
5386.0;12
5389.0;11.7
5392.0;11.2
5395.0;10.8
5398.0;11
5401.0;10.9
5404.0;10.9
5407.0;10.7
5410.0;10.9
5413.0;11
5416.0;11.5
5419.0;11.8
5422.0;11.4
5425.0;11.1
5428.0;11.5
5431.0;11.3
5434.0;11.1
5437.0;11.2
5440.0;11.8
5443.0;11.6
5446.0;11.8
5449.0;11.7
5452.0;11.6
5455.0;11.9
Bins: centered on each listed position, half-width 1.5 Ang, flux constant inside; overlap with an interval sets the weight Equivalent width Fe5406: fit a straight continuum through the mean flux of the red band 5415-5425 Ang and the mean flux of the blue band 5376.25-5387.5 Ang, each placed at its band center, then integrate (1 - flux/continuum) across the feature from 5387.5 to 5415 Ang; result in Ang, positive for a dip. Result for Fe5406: 1.6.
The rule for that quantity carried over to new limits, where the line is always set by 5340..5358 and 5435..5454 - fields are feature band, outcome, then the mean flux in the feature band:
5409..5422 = 0.34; 11.3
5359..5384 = -0.30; 11.8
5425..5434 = 0.25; 11.3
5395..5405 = 0.62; 10.9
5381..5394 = 0.02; 11.6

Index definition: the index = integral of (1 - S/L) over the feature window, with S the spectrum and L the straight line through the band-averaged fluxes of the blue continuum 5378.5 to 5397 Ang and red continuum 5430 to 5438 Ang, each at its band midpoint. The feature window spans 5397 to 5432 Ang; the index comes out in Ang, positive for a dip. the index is 0.5 Ang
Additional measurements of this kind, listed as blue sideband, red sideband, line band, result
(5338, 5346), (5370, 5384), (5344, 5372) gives -0.9 Ang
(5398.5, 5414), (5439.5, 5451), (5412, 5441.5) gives -0.2 Ang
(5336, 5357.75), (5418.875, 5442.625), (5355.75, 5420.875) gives 0.1 Ang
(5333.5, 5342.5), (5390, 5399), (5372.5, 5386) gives -0.7 Ang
